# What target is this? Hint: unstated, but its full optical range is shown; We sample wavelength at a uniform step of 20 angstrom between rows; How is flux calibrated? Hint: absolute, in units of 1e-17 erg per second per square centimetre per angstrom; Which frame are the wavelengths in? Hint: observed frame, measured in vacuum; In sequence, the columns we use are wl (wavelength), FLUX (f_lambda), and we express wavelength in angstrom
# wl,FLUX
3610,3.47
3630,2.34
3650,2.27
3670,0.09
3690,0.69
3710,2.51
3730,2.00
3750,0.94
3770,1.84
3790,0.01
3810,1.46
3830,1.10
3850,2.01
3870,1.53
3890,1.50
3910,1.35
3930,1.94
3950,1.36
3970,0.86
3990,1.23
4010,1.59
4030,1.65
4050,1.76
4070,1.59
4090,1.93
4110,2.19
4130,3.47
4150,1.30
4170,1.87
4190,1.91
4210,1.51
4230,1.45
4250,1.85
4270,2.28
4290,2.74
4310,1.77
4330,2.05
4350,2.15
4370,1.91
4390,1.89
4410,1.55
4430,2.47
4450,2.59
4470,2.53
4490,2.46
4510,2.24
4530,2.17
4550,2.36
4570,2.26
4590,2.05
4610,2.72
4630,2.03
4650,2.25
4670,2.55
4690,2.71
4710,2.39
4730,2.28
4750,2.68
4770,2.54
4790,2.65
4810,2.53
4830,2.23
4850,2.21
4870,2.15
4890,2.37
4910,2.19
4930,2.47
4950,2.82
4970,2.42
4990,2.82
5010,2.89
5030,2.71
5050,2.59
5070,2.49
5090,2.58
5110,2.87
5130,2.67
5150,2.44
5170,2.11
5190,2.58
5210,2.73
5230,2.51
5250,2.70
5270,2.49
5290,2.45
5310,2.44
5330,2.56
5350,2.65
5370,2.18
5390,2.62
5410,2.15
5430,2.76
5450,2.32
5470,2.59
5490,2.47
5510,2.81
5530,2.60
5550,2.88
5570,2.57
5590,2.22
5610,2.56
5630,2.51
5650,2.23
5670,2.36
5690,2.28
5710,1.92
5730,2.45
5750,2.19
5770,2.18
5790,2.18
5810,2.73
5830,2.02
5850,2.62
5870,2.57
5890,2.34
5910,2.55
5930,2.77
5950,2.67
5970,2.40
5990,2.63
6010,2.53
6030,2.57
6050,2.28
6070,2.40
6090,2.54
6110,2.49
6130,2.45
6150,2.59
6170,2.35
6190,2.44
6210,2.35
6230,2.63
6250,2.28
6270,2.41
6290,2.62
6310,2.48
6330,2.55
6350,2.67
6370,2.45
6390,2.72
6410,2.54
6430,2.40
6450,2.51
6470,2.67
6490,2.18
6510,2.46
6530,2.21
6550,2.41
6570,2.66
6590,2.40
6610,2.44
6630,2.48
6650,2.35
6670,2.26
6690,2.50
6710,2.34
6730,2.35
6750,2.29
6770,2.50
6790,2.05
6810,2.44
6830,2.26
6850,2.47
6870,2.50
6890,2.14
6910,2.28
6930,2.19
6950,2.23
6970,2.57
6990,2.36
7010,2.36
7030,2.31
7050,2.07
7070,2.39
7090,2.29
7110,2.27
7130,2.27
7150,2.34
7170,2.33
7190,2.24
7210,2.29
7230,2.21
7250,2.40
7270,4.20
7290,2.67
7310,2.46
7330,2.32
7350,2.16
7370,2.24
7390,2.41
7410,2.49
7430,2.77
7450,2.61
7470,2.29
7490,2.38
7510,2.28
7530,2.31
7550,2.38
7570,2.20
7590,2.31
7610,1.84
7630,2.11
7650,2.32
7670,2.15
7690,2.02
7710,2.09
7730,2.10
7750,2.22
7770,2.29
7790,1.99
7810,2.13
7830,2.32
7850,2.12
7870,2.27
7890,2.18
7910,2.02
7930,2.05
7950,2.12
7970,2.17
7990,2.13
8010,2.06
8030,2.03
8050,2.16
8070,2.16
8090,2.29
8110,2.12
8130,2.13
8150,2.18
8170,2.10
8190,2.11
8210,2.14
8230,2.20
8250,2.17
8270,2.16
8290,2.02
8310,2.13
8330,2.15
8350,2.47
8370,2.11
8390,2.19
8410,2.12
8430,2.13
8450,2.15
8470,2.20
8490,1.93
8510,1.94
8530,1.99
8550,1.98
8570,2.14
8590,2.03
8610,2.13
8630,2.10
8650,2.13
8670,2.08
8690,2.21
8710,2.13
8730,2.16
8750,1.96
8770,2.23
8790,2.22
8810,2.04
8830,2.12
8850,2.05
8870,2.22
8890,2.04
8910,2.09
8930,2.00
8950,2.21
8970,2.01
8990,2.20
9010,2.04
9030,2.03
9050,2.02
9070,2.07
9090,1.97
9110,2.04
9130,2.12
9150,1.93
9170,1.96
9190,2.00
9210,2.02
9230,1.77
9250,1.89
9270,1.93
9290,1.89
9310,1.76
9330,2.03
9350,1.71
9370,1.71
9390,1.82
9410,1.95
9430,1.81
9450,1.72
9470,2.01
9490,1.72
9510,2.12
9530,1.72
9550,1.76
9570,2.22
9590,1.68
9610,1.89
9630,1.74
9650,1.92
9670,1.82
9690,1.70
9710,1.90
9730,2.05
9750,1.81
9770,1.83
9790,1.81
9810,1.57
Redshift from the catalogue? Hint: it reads 0.107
